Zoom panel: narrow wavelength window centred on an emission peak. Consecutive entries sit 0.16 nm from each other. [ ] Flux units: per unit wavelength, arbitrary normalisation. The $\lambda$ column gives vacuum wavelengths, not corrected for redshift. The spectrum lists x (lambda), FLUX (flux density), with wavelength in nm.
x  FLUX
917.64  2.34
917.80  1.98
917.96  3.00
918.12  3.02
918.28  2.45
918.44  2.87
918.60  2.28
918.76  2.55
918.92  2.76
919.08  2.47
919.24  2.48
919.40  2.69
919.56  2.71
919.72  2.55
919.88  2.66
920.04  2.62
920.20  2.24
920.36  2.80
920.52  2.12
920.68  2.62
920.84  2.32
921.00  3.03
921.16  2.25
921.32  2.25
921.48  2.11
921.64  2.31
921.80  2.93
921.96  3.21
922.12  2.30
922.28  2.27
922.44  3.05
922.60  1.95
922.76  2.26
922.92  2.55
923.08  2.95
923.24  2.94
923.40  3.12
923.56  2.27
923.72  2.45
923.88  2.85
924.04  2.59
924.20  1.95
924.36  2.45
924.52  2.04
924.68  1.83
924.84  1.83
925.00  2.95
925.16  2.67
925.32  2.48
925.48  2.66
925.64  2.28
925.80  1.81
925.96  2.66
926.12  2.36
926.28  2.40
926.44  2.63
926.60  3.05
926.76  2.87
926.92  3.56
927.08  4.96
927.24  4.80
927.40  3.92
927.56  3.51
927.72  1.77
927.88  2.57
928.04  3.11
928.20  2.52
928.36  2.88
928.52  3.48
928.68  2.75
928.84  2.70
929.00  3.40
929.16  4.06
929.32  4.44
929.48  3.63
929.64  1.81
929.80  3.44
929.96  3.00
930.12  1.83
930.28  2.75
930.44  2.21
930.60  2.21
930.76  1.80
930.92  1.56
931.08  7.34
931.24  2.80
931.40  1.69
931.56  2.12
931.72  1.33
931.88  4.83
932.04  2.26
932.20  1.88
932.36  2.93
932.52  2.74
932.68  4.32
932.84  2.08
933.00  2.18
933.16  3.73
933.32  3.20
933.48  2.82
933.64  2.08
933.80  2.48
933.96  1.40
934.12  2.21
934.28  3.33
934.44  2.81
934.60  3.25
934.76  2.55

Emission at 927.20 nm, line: [S II]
